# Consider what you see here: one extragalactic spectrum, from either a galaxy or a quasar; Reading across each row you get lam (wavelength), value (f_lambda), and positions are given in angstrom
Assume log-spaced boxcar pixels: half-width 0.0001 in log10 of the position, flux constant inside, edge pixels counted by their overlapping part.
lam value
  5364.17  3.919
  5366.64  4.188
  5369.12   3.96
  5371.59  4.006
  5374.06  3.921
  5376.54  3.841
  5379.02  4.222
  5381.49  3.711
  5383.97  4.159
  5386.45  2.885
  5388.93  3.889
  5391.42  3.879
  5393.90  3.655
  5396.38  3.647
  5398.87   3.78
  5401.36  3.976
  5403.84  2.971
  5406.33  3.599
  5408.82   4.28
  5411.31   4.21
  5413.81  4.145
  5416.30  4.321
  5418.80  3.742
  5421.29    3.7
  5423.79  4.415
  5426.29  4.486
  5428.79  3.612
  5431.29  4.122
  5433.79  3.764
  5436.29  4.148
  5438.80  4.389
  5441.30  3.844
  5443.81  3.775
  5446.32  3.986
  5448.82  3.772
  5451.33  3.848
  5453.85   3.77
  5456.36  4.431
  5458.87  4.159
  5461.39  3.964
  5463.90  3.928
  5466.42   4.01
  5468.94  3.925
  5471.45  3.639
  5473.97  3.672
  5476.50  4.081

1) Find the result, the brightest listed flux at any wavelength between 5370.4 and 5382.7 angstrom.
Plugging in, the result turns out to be 4.222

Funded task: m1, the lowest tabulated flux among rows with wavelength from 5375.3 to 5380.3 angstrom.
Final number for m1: 3.841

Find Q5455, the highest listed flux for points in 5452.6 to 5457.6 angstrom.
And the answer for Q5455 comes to 4.431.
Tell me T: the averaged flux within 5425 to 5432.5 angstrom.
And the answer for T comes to 4.07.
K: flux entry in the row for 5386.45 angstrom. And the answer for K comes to 2.885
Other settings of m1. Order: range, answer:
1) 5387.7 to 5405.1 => 2.971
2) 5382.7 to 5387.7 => 2.885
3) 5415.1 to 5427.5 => 3.7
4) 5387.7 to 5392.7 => 3.879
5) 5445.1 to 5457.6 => 3.77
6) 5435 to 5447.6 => 3.775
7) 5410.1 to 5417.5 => 4.145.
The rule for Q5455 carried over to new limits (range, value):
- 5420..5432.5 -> 4.486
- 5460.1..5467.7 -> 4.01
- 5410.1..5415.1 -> 4.21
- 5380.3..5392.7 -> 4.159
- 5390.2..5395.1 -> 3.879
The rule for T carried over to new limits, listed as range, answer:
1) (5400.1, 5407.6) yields 3.52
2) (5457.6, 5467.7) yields 4.02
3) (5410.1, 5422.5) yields 4.02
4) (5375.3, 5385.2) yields 3.98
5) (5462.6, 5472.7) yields 3.88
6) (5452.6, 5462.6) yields 4.08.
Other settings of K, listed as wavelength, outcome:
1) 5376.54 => 3.841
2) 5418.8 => 3.742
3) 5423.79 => 4.415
